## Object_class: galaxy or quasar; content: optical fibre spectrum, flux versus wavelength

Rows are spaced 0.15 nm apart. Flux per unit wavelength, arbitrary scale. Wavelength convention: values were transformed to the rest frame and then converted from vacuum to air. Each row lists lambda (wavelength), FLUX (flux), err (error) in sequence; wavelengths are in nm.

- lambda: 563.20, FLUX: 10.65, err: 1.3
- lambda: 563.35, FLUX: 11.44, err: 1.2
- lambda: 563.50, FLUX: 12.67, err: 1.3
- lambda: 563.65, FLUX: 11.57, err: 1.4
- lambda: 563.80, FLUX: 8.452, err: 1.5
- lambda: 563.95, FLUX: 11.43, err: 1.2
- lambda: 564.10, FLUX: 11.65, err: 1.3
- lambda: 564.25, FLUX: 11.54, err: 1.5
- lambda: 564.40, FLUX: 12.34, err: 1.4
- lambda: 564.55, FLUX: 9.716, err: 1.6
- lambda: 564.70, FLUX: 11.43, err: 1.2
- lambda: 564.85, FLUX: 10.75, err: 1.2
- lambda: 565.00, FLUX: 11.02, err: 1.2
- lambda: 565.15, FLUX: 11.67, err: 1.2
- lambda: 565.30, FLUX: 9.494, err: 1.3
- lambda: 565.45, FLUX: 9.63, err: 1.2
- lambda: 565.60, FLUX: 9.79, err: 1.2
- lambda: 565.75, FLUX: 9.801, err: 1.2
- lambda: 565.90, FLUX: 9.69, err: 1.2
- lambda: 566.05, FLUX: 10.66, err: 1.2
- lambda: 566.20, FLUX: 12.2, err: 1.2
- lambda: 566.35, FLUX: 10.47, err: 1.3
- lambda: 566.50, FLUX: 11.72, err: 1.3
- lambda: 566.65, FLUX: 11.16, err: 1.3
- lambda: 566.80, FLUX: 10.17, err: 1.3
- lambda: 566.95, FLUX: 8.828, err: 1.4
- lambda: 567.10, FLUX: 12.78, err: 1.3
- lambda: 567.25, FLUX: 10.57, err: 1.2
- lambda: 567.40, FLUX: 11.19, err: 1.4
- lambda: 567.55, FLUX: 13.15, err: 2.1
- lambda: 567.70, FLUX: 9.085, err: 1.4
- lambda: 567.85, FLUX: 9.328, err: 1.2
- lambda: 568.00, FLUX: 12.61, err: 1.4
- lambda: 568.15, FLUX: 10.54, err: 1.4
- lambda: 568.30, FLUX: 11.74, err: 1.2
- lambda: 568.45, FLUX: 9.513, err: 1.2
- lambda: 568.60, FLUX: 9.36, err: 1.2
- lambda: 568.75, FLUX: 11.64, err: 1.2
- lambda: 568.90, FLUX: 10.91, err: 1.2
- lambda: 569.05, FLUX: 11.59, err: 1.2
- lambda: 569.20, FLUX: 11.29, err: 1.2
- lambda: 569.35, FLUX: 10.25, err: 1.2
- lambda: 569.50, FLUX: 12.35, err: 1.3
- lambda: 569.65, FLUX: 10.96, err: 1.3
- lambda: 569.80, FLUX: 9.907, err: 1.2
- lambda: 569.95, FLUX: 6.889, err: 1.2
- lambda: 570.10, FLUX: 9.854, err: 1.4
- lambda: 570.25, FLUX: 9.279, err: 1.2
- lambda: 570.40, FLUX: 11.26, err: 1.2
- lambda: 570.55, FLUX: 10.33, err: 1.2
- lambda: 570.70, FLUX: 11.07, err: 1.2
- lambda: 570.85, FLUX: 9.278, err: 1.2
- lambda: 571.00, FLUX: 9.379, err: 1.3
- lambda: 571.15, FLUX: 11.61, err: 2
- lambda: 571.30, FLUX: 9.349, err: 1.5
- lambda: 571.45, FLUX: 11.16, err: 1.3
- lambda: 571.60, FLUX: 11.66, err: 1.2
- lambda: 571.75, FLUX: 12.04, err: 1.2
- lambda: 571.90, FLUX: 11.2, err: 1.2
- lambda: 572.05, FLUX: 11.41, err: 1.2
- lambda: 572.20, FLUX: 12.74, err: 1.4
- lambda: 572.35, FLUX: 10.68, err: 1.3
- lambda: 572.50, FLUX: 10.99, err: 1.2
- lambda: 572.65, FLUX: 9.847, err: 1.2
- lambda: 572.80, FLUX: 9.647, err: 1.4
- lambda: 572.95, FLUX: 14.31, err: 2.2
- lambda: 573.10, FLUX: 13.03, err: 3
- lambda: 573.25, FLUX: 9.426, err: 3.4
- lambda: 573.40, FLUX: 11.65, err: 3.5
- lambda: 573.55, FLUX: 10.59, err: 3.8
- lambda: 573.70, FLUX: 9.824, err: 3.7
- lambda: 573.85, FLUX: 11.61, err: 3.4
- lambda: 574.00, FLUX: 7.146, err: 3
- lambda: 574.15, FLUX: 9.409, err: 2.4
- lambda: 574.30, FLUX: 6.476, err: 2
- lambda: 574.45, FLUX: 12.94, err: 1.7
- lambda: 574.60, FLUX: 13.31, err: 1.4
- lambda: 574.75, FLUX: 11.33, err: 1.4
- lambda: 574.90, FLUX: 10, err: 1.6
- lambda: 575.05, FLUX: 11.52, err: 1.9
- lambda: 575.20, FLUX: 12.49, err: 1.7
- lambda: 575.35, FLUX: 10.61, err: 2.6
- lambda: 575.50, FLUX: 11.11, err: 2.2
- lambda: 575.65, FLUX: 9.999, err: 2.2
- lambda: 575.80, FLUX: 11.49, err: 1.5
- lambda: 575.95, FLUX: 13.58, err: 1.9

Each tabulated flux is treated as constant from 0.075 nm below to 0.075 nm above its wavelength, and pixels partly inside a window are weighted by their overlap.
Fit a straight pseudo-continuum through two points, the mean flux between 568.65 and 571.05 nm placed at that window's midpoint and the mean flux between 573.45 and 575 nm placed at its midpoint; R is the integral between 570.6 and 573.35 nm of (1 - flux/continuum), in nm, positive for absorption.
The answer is -0.19 nm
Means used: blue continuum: 10.4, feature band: 11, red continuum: 10.3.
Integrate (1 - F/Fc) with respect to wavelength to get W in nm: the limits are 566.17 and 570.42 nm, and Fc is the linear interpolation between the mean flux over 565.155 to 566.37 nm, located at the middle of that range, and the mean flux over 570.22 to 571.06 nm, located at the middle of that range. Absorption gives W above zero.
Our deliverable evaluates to -0.19 nm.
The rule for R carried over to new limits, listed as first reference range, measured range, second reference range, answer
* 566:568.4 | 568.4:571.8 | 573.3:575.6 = 0.121 nm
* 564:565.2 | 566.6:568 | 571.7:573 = 0.063 nm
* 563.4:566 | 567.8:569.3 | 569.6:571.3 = -0.097 nm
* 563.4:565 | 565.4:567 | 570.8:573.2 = 0.106 nm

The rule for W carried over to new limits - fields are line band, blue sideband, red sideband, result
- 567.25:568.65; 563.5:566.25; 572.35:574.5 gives -0.01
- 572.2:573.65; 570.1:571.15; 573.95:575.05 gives -0.14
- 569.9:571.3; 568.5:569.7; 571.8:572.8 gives 0.14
